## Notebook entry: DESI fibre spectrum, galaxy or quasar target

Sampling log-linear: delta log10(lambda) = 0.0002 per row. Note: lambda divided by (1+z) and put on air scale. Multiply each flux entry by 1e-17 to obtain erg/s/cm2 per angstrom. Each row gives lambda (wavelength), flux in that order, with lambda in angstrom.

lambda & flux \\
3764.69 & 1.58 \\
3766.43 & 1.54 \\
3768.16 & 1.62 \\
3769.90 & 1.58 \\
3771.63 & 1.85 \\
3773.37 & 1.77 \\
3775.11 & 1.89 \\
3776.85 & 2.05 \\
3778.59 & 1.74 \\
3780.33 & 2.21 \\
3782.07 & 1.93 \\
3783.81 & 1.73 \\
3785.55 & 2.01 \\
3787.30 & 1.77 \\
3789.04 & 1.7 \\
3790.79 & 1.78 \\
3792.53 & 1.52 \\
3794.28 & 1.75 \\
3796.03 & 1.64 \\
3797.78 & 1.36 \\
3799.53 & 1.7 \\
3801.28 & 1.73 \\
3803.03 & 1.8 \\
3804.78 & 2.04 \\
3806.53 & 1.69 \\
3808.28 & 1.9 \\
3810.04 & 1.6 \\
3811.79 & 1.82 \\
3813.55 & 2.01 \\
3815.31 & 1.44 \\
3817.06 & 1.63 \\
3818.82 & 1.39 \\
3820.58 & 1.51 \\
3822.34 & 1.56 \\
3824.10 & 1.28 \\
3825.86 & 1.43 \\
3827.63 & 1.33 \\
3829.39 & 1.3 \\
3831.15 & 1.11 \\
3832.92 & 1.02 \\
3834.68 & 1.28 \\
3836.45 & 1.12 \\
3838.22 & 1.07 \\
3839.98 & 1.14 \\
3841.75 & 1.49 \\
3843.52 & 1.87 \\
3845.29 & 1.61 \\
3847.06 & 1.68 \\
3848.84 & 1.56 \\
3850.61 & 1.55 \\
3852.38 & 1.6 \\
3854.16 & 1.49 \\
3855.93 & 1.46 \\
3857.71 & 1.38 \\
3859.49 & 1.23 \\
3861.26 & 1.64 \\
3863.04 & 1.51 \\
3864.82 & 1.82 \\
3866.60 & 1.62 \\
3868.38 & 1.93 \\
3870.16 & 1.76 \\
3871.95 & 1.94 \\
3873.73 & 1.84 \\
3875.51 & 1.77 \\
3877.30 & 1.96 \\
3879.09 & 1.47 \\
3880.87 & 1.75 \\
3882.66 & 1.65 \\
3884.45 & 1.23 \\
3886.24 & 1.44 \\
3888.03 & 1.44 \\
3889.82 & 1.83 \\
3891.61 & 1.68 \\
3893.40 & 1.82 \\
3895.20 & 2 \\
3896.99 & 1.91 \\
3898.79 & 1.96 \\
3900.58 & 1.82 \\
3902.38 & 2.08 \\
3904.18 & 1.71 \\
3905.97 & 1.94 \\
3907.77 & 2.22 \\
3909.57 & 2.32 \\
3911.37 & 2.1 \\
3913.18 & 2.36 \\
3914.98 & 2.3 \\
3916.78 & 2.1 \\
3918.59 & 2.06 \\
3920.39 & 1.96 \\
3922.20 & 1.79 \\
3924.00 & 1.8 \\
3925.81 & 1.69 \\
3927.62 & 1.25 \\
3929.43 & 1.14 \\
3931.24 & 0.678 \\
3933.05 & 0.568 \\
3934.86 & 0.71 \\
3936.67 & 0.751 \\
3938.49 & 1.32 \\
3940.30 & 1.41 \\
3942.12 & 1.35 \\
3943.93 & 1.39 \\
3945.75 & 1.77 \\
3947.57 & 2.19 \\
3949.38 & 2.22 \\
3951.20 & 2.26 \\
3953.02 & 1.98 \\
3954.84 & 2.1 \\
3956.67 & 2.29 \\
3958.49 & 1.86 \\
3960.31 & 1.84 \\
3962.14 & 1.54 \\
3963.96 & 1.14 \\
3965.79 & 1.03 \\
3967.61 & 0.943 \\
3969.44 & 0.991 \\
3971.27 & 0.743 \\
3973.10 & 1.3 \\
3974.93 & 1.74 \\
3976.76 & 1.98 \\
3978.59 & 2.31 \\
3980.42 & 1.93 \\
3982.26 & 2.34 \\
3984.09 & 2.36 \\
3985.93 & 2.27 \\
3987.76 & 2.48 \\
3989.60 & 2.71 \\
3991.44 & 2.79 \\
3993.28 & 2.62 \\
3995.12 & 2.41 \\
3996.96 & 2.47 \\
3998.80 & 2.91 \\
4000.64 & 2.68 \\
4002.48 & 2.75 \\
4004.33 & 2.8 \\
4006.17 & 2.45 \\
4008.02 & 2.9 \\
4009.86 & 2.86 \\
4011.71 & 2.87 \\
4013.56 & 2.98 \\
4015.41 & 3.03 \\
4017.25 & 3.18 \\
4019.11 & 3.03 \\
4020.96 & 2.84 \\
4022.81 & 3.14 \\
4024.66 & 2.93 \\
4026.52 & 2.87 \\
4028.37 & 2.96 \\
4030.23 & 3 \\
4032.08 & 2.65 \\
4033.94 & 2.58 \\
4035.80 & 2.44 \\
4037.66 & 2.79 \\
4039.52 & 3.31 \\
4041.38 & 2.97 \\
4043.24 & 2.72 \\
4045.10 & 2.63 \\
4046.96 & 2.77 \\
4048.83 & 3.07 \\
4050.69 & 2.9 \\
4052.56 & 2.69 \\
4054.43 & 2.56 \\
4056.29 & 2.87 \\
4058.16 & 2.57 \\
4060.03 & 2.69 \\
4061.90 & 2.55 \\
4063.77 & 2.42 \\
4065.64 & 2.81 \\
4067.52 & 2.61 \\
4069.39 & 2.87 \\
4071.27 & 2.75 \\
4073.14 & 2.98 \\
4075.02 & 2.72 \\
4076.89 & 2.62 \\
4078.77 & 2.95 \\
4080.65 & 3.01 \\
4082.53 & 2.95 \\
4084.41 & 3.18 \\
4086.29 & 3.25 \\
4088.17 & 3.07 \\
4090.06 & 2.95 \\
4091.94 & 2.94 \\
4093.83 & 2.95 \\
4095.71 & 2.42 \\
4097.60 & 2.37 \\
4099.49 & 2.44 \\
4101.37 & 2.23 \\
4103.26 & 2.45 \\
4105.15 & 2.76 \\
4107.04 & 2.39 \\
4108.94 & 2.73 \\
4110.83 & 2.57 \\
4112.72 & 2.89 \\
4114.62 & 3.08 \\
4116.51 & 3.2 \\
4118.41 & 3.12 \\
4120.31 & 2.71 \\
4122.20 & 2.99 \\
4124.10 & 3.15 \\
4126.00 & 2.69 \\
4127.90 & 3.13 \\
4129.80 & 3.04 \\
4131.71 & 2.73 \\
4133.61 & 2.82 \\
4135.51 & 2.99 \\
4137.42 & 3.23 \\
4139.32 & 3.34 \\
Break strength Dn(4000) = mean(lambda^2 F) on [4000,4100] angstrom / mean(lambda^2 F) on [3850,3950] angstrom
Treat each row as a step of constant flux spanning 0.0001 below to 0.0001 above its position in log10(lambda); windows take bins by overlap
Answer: 1.82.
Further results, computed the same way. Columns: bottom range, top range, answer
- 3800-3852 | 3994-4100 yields 2.07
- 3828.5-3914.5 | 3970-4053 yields 1.69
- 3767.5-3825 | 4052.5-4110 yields 1.83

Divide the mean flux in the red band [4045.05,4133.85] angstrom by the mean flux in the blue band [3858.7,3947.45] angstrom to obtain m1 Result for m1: 1.67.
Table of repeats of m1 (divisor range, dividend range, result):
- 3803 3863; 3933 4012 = 1.32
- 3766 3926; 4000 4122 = 1.65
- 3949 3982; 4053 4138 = 1.67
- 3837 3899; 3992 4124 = 1.72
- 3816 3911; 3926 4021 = 1.24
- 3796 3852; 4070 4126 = 1.86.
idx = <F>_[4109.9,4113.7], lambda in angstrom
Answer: 2.73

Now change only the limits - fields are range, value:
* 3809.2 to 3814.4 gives 1.81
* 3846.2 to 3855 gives 1.57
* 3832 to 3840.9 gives 1.13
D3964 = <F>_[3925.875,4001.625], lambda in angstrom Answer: 1.78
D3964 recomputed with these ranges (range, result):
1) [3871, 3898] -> 1.72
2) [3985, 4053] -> 2.8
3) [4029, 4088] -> 2.81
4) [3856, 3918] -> 1.81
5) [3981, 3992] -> 2.46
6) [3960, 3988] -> 1.66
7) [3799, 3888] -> 1.56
